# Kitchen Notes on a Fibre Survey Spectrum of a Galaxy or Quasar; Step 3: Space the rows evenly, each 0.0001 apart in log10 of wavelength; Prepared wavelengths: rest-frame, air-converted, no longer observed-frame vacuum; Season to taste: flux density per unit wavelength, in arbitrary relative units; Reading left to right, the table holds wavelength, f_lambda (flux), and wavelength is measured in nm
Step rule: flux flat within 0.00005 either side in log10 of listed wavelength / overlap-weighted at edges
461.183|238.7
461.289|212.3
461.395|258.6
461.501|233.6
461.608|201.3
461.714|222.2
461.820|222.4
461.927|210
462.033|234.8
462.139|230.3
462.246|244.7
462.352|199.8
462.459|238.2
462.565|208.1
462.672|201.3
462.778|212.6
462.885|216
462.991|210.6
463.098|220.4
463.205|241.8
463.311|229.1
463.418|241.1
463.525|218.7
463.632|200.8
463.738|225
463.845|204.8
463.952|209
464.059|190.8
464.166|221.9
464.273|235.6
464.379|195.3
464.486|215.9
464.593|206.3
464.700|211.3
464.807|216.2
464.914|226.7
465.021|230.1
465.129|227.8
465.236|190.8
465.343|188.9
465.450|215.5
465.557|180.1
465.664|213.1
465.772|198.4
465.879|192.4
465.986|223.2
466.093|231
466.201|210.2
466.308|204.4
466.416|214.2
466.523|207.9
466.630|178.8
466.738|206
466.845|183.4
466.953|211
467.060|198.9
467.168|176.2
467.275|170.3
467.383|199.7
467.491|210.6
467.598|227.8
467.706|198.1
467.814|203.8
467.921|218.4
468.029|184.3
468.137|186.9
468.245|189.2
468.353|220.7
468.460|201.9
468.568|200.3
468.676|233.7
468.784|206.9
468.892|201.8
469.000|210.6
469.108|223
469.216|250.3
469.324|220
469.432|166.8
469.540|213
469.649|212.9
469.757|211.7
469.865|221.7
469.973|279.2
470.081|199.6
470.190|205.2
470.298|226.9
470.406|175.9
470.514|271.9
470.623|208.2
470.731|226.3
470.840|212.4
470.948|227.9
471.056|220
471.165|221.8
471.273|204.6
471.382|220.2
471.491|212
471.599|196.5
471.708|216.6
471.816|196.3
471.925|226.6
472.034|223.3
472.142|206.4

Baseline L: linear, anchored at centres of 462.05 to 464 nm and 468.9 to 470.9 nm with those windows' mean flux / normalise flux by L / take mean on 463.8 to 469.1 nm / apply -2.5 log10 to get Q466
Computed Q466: 0.07 mag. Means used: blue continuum 220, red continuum 218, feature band 206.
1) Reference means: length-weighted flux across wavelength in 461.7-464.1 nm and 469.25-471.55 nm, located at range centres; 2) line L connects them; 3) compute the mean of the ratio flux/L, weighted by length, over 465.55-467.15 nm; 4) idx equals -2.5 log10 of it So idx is 0.08 mag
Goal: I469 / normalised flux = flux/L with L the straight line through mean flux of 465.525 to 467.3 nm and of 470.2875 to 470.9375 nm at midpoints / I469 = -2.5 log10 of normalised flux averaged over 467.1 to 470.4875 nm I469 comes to 0.02 mag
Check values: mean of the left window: 201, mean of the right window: 220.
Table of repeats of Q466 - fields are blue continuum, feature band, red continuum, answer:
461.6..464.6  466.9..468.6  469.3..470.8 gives 0.09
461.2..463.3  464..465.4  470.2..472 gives 0.04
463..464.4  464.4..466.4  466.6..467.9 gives -0.01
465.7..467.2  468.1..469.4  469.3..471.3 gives 0.00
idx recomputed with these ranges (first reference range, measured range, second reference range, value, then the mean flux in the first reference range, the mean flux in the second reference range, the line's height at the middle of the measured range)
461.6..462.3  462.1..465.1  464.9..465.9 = -0.01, 225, 206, 216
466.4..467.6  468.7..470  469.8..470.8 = -0.01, 197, 224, 216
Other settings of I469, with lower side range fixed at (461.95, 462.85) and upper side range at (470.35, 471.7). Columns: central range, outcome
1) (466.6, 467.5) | 0.14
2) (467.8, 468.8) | 0.07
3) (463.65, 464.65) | 0.04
